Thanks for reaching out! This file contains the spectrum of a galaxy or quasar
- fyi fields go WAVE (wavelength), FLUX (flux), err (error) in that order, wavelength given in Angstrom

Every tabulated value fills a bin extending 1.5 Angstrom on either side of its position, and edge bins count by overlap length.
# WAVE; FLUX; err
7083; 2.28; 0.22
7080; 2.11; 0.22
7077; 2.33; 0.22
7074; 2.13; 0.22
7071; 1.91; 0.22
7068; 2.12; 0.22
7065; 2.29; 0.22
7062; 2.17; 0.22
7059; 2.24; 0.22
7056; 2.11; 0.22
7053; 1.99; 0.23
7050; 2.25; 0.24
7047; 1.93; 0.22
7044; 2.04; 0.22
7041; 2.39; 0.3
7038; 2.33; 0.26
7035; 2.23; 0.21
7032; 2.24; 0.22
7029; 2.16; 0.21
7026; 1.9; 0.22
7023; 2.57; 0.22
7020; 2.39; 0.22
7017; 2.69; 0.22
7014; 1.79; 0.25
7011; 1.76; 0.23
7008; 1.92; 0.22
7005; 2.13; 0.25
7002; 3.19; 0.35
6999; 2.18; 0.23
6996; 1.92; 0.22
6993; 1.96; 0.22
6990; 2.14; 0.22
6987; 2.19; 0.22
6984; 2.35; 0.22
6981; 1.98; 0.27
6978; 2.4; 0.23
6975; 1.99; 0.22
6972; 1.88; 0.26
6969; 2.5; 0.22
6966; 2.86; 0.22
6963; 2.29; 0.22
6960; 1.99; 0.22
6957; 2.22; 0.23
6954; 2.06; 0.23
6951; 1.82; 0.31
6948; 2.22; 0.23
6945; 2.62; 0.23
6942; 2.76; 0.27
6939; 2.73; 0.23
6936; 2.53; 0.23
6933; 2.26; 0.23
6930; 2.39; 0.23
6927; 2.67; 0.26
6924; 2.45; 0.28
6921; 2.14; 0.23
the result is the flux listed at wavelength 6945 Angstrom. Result 2.62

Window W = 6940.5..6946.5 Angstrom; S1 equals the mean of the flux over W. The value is 2.69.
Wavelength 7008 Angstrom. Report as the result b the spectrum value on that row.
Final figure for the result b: 1.92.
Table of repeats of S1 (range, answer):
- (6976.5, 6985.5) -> 2.24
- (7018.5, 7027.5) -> 2.29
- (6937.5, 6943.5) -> 2.74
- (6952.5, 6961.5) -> 2.09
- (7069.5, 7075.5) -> 2.02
